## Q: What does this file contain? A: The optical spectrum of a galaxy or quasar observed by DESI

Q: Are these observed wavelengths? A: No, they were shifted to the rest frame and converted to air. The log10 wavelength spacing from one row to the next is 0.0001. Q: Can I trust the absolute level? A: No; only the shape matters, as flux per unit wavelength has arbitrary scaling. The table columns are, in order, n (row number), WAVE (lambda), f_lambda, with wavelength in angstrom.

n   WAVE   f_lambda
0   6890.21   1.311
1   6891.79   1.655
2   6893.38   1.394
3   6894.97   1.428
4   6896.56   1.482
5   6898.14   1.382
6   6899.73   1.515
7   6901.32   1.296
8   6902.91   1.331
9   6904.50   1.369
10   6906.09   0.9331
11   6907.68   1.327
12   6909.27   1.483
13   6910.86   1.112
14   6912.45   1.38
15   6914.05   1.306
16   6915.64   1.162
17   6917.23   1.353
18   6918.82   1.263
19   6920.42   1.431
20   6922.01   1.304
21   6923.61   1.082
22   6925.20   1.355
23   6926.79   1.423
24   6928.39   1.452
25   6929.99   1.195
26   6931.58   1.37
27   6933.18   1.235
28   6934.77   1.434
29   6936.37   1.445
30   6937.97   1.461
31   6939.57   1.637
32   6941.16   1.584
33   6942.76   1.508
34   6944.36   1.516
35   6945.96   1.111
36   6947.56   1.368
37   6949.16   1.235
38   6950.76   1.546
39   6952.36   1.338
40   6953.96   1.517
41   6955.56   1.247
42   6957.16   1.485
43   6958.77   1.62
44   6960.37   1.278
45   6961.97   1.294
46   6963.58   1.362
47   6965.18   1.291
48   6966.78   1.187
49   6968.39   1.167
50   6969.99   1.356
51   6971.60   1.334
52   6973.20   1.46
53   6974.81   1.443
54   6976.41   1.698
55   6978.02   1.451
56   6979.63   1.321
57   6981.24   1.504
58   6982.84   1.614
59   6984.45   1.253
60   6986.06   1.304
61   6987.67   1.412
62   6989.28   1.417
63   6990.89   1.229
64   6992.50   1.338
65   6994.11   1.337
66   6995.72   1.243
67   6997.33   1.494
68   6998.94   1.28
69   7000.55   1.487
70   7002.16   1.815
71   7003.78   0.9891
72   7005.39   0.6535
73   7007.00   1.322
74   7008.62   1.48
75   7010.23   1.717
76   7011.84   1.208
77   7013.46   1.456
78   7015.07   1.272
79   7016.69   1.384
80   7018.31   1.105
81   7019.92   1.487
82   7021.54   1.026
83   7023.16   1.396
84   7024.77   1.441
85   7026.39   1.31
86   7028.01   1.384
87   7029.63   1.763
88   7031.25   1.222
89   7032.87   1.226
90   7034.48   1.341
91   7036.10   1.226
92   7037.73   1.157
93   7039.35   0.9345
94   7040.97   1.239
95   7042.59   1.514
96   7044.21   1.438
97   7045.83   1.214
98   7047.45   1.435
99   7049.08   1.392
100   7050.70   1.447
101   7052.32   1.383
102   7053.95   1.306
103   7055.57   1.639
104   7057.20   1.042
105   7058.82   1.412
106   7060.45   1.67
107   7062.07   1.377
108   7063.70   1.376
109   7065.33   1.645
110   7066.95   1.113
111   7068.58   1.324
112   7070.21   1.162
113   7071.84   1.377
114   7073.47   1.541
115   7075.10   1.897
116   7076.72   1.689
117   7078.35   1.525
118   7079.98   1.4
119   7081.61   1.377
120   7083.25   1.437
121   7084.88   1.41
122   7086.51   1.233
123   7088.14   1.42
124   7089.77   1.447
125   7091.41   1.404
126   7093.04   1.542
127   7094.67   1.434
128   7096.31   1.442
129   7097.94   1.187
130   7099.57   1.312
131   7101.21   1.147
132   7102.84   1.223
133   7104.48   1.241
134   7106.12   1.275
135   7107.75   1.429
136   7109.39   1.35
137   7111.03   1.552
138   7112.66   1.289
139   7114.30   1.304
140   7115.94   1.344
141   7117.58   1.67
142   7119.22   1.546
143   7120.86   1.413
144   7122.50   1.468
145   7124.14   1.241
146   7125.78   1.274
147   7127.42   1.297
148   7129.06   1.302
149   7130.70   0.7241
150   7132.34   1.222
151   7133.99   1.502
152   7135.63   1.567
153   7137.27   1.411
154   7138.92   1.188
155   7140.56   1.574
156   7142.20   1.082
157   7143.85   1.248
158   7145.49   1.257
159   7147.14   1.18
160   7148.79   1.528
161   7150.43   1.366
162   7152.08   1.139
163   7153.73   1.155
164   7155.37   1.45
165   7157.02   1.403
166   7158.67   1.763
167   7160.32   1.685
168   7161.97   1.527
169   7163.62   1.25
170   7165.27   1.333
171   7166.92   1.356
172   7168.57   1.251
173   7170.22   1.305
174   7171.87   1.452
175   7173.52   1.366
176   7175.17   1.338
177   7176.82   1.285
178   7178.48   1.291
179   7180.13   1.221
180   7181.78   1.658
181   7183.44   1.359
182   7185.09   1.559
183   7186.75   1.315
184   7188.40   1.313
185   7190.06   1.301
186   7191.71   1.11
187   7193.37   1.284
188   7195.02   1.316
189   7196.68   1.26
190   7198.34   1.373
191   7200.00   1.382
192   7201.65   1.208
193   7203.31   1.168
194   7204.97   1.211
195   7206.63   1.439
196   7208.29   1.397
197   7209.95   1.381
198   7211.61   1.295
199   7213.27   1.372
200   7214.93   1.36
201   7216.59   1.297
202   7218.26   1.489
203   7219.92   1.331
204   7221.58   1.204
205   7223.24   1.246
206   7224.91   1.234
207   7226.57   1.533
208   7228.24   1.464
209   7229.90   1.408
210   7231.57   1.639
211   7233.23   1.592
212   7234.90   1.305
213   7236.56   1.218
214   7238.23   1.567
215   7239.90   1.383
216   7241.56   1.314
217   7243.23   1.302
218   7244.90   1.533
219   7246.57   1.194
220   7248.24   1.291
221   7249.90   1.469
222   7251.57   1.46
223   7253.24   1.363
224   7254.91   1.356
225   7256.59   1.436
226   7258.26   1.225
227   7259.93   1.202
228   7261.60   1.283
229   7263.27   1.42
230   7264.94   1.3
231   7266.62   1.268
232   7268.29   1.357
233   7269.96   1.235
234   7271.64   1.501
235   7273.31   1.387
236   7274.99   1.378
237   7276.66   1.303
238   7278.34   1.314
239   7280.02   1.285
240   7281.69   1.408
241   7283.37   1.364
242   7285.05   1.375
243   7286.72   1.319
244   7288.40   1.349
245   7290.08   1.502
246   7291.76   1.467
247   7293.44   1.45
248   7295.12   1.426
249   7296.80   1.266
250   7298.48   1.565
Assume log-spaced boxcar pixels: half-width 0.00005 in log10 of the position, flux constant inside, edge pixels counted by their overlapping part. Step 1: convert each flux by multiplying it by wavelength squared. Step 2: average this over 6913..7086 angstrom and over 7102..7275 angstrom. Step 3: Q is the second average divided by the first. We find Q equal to 1.0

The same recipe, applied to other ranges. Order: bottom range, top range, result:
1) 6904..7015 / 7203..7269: 1.08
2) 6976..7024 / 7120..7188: 1.04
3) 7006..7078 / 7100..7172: 1.01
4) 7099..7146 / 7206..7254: 1.07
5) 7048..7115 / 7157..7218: 1.00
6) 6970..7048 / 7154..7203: 1.06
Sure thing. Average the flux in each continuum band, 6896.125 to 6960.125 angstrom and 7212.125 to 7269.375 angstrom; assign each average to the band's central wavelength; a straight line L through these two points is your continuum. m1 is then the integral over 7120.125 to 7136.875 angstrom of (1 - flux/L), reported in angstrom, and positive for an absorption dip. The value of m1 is 0.75 angstrom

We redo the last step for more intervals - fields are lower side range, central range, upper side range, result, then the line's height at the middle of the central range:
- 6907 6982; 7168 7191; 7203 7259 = 0.2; 1.37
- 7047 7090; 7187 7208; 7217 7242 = 1.7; 1.4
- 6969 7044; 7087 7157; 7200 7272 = 0.8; 1.35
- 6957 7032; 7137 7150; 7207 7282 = 0.5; 1.36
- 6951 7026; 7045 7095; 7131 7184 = -2.3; 1.36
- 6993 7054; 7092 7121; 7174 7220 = -0.9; 1.33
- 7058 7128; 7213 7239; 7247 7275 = -0.7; 1.36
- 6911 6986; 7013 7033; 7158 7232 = 0.4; 1.37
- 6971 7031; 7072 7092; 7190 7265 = -1.7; 1.36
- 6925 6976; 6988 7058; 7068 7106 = 3.1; 1.39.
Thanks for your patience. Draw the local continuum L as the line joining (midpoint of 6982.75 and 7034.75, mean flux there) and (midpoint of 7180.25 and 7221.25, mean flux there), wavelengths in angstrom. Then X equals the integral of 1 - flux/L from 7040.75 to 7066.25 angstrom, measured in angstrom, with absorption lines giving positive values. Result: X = -1.3 angstrom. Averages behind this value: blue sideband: 1.34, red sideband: 1.34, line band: 1.41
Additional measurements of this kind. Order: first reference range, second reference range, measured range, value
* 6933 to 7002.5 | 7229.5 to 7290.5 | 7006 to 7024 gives 0.7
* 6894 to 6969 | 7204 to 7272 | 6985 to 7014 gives 0.3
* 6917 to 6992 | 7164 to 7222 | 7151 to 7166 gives -0.8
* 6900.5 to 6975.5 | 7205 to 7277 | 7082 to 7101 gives -0.3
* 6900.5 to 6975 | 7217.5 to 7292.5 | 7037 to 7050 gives 0.6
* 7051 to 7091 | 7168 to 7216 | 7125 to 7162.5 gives 0.8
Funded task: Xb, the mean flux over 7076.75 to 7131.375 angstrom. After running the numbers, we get 1.36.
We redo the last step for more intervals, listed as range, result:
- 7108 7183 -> 1.36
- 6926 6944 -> 1.43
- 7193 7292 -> 1.35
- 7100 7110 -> 1.28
